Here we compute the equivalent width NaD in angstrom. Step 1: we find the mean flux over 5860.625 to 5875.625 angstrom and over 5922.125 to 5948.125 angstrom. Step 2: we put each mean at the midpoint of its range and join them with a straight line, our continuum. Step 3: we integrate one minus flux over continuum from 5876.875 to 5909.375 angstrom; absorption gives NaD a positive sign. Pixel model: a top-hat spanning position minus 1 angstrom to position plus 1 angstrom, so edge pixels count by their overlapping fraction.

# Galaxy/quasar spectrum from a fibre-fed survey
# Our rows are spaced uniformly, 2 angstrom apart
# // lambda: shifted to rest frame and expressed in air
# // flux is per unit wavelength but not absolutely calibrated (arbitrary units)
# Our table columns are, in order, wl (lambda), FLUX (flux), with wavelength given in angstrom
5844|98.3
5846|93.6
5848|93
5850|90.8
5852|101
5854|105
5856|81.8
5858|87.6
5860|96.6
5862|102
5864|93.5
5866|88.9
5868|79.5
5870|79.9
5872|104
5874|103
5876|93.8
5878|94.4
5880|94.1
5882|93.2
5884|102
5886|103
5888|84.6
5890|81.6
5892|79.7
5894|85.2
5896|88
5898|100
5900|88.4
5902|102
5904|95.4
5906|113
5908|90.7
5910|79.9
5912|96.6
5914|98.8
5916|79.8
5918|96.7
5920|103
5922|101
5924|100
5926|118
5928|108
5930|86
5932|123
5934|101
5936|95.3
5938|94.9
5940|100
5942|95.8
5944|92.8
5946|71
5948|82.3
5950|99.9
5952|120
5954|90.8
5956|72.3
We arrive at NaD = 0.6 angstrom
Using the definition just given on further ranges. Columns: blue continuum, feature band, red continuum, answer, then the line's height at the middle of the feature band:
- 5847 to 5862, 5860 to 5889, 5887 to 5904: -0.8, 91.7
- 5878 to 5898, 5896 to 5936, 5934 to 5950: -3.3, 91.2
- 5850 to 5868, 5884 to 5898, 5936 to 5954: 0.7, 93.8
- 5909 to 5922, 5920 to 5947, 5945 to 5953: -1.7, 93.2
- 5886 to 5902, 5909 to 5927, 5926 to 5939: 0.1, 97.4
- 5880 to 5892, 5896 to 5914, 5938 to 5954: -0.6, 92.7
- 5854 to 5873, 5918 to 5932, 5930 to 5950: -1.4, 94.2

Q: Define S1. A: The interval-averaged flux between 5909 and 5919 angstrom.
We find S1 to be 90.4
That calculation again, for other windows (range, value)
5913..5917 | 89.3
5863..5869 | 87.3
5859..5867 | 95.2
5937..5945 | 95.9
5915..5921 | 93.2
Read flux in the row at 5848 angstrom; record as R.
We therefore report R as 93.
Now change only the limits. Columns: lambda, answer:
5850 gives 90.8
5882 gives 93.2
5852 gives 101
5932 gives 123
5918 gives 96.7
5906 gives 113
